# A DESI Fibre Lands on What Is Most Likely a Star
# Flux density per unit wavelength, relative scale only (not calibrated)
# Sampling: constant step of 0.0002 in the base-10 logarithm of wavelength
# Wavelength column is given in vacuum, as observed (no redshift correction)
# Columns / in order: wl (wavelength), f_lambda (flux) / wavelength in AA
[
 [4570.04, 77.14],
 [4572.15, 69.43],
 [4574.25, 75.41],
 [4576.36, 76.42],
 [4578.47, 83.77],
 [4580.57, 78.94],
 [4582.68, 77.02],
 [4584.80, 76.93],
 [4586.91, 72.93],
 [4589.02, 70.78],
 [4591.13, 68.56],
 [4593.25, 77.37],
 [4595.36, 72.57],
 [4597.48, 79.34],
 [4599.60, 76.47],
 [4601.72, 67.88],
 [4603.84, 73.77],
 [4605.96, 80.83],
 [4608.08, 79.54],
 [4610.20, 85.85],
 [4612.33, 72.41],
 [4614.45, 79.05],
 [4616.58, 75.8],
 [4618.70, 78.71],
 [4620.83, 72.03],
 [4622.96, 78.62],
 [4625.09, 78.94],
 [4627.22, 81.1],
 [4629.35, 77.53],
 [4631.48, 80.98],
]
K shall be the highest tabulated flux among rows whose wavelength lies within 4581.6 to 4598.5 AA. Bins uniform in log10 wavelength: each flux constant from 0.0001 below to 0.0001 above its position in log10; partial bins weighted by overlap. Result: 79.34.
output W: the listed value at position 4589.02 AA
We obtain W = 70.78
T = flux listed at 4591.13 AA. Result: 68.56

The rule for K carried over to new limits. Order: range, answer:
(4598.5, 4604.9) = 76.47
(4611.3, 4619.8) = 79.05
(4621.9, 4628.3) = 81.1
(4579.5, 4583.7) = 78.94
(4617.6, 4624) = 78.71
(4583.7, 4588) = 76.93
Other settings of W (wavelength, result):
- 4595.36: 72.57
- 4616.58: 75.8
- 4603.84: 73.77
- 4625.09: 78.94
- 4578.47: 83.77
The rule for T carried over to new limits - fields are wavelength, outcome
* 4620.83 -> 72.03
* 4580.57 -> 78.94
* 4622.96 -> 78.62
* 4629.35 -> 77.53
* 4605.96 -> 80.83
